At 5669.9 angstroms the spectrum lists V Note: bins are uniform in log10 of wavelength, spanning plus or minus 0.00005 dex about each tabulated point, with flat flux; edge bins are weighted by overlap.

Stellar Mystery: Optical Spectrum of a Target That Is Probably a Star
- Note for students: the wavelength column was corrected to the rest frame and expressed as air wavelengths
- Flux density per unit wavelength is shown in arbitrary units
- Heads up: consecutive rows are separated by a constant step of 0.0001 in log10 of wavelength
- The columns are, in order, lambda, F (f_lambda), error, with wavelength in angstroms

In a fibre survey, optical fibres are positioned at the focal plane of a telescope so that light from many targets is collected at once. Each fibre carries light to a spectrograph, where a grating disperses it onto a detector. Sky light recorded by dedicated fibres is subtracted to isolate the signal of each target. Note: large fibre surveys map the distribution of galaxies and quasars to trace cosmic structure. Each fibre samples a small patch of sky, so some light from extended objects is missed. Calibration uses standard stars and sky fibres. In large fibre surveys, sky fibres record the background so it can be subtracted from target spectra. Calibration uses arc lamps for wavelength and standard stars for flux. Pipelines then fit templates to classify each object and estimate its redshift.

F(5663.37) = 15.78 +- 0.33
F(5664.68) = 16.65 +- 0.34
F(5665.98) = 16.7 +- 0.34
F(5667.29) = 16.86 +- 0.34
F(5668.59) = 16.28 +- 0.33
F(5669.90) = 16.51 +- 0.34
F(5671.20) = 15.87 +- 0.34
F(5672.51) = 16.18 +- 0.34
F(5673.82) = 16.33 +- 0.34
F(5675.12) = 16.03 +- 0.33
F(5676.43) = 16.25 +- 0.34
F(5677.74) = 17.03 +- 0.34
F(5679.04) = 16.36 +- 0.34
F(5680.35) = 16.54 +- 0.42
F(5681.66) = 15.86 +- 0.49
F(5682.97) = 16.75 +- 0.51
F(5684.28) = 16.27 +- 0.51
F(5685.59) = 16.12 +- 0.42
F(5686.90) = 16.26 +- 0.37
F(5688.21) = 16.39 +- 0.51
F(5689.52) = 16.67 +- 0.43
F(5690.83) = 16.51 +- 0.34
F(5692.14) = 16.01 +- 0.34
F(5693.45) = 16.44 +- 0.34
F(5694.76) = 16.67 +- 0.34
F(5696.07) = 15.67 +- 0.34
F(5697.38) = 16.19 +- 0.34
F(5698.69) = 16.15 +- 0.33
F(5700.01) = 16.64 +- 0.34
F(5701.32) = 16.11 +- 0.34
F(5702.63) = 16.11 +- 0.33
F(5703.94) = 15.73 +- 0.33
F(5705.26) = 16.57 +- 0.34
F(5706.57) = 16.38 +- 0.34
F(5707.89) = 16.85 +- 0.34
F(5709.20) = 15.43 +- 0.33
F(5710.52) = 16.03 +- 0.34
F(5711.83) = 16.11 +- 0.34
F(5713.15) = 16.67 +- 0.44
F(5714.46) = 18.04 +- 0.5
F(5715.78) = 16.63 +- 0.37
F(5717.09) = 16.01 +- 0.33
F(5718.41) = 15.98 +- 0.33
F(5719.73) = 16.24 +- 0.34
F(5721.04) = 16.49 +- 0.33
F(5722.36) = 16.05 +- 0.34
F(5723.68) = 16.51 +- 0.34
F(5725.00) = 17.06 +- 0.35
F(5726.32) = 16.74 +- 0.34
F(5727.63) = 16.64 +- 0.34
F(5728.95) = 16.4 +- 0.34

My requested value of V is 16.51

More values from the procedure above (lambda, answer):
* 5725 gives 17.06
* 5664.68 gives 16.65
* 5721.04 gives 16.49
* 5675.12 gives 16.03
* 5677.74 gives 17.03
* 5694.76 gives 16.67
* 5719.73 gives 16.24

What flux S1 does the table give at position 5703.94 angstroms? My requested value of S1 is 15.73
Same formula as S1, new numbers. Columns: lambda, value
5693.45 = 16.44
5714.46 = 18.04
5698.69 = 16.15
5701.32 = 16.11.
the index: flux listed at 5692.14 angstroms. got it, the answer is 16.01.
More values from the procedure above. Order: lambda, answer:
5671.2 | 15.87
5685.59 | 16.12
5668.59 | 16.28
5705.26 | 16.57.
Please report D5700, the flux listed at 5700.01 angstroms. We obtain 16.64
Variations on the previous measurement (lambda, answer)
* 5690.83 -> 16.51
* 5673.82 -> 16.33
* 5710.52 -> 16.03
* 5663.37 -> 15.78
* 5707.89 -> 16.85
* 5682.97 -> 16.75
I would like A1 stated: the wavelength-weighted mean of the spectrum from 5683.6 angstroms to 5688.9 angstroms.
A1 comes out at 16.3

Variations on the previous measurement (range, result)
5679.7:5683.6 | 16.4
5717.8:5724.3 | 16.3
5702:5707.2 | 16.2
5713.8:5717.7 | 16.9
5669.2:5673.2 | 16.2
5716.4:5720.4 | 16.1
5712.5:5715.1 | 17.4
